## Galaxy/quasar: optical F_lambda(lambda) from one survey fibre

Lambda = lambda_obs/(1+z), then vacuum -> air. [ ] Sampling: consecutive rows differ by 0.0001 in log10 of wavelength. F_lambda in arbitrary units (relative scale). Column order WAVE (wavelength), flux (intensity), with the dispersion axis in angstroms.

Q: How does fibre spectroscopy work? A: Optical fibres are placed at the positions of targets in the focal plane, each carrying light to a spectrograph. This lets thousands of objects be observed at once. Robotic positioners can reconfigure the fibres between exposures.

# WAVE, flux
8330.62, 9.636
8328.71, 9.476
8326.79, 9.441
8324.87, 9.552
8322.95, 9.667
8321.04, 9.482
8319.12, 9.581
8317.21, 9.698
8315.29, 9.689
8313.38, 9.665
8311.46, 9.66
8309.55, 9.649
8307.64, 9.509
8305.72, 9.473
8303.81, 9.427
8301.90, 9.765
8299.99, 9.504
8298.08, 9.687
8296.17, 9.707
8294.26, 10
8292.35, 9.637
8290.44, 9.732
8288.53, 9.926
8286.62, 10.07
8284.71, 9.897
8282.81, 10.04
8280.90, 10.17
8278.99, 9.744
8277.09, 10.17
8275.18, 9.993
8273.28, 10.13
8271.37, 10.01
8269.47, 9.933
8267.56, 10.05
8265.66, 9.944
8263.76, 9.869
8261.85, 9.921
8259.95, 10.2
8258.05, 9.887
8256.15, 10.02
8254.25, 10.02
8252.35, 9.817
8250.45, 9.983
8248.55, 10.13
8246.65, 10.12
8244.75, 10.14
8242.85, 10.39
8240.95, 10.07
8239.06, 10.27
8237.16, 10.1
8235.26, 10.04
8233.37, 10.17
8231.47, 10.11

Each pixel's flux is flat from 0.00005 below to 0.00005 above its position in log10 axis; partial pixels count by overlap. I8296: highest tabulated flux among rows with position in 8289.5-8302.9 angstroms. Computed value 10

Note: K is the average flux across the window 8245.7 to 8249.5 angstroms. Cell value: 10.1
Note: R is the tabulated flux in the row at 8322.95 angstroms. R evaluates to 9.667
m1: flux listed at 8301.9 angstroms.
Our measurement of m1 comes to 9.765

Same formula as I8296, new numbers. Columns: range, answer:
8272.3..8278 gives 10.17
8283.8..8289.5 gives 10.07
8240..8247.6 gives 10.39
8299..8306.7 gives 9.765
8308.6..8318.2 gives 9.698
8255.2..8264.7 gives 10.2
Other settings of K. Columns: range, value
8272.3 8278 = 10.1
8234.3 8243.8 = 10.2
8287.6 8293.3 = 9.76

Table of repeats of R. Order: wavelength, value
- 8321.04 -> 9.482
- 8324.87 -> 9.552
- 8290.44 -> 9.732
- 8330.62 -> 9.636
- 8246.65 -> 10.12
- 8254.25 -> 10.02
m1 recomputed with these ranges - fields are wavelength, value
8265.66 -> 9.944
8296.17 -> 9.707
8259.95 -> 10.2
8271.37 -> 10.01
